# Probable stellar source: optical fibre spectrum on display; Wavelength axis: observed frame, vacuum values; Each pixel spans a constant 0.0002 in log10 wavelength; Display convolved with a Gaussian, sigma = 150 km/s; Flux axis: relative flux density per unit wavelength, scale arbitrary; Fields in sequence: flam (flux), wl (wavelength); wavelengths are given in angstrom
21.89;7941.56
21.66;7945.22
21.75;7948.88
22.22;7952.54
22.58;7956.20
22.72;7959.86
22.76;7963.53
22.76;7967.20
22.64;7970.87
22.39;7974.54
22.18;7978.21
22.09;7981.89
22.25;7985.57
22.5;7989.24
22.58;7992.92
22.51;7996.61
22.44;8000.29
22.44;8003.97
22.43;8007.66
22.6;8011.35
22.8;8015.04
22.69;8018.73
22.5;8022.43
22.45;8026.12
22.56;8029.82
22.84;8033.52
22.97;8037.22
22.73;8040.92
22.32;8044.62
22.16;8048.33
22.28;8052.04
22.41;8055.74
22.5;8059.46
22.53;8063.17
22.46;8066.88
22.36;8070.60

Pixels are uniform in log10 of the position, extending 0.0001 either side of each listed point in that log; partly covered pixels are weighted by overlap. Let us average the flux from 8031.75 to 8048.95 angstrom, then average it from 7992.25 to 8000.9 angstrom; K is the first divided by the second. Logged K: 1.01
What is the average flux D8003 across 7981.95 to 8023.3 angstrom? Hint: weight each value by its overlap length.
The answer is 22.5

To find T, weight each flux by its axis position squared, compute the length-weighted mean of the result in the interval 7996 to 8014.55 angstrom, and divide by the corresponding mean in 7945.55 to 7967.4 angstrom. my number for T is 1.02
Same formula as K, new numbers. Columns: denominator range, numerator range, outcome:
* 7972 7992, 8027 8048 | 1.01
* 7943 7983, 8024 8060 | 1.01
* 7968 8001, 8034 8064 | 1.00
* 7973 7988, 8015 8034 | 1.02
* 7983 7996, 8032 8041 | 1.02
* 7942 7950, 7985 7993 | 1.03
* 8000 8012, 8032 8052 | 1.00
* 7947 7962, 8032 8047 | 1.02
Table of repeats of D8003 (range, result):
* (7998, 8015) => 22.5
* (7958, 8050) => 22.5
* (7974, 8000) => 22.4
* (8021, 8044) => 22.7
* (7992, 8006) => 22.5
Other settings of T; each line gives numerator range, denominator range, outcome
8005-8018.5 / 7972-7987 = 1.02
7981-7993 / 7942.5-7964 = 1.01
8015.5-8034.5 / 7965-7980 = 1.02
